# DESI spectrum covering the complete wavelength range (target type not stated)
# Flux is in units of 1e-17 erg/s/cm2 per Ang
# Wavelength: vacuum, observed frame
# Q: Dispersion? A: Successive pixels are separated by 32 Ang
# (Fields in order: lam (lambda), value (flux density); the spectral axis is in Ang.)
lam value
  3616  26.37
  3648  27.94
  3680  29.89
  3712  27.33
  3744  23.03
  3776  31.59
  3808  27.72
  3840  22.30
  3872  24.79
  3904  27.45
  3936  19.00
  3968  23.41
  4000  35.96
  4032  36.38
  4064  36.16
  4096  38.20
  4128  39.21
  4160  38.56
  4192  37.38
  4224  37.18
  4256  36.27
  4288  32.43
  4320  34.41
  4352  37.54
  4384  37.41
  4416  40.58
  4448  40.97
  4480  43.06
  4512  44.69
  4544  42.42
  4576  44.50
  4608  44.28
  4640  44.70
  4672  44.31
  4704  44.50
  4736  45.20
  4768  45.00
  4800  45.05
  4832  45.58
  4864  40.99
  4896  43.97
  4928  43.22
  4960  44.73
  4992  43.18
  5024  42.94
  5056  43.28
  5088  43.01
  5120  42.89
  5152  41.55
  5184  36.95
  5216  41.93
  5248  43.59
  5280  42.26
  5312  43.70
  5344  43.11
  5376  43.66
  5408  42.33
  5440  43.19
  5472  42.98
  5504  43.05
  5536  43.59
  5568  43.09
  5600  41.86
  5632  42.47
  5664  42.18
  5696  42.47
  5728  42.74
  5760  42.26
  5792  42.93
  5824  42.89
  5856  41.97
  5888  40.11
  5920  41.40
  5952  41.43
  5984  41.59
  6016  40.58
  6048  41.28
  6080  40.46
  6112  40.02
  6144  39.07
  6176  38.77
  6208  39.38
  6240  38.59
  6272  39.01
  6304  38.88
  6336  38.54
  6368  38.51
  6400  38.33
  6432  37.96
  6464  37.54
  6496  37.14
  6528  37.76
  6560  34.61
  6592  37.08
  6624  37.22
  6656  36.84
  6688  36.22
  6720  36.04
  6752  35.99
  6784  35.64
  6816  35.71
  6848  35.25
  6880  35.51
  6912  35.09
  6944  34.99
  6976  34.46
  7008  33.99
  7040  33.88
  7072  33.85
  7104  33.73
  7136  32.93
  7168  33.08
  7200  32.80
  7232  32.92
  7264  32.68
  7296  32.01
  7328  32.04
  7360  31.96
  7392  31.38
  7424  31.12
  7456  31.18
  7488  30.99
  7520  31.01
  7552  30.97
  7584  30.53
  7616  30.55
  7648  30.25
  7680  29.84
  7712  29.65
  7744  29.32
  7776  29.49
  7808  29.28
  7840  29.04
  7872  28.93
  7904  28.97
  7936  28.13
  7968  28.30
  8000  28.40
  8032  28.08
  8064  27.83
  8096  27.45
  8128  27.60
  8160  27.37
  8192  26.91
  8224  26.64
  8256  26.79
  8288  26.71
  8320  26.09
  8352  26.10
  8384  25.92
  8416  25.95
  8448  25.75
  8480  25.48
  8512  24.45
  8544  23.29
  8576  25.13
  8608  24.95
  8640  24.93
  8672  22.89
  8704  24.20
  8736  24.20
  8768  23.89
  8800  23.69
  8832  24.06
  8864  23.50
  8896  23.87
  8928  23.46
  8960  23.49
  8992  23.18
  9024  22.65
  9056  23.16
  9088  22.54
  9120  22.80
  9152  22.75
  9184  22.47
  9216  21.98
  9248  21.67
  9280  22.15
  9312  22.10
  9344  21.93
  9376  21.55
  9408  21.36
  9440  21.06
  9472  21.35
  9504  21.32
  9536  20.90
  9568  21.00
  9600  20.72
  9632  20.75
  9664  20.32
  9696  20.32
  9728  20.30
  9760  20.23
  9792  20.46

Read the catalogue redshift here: 0.00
